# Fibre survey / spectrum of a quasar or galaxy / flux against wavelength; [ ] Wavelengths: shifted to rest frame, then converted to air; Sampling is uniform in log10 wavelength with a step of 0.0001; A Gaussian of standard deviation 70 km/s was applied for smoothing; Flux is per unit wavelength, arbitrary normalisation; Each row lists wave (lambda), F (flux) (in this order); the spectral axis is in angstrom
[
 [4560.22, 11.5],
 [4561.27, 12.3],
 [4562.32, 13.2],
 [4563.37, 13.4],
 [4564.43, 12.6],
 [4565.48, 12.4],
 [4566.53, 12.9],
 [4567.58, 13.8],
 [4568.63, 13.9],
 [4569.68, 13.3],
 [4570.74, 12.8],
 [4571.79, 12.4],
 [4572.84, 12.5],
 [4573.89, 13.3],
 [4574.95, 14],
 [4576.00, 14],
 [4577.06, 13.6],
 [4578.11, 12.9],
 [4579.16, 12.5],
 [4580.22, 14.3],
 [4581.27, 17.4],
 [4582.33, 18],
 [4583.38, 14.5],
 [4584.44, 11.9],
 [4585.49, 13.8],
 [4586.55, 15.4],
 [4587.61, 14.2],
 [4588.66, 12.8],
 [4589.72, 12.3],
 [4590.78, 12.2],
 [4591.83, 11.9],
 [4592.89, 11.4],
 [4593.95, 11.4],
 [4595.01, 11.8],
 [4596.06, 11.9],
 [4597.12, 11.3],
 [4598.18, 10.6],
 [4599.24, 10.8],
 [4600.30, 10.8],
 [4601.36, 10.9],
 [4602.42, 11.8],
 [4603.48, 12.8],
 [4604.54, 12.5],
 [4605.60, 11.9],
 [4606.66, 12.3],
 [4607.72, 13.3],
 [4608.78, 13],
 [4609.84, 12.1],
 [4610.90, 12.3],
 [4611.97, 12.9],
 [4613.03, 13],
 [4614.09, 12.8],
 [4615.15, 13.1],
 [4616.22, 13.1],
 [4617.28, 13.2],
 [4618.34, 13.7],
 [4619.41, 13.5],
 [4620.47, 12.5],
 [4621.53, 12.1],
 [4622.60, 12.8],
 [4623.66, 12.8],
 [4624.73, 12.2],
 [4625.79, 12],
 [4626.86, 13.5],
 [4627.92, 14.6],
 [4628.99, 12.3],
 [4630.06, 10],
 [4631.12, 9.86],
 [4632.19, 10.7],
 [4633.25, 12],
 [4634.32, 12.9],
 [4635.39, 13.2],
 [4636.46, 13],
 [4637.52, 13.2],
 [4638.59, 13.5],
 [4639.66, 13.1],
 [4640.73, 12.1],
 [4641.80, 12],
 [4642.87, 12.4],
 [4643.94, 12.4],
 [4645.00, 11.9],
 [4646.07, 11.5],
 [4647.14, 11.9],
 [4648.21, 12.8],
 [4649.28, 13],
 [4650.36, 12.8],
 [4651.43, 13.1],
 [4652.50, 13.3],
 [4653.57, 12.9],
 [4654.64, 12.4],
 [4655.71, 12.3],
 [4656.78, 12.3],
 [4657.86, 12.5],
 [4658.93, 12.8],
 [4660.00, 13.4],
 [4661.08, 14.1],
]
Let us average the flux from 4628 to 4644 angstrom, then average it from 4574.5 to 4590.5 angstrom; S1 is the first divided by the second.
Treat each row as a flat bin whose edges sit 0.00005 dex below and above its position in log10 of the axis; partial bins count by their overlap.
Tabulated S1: 0.87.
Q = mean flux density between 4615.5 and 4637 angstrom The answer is 12.5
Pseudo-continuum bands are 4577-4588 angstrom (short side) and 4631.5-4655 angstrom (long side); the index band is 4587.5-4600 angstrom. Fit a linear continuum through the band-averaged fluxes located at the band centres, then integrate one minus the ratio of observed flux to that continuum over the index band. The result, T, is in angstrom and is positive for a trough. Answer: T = 2.1 angstrom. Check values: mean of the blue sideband 14.4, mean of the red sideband 12.5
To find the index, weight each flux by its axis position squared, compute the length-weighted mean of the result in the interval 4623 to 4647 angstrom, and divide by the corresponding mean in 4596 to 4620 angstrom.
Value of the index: 1.01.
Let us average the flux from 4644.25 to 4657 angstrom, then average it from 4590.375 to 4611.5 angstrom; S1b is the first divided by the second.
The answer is 1.1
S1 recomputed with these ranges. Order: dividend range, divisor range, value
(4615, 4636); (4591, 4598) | 1.08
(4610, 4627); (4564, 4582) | 0.95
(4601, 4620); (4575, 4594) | 0.93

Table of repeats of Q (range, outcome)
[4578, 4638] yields 12.7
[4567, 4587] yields 13.9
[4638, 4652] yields 12.5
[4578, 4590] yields 14.2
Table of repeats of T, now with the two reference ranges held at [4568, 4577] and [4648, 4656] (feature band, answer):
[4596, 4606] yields 1.2 angstrom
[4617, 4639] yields 0.7 angstrom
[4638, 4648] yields 0.4 angstrom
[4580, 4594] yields -0.6 angstrom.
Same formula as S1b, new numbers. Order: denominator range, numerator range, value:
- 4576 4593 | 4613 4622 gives 0.95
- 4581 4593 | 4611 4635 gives 0.91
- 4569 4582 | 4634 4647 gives 0.92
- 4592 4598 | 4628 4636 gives 1.02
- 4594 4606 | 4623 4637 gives 1.06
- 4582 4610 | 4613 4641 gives 1.01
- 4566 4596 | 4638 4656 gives 0.94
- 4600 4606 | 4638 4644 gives 1.06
